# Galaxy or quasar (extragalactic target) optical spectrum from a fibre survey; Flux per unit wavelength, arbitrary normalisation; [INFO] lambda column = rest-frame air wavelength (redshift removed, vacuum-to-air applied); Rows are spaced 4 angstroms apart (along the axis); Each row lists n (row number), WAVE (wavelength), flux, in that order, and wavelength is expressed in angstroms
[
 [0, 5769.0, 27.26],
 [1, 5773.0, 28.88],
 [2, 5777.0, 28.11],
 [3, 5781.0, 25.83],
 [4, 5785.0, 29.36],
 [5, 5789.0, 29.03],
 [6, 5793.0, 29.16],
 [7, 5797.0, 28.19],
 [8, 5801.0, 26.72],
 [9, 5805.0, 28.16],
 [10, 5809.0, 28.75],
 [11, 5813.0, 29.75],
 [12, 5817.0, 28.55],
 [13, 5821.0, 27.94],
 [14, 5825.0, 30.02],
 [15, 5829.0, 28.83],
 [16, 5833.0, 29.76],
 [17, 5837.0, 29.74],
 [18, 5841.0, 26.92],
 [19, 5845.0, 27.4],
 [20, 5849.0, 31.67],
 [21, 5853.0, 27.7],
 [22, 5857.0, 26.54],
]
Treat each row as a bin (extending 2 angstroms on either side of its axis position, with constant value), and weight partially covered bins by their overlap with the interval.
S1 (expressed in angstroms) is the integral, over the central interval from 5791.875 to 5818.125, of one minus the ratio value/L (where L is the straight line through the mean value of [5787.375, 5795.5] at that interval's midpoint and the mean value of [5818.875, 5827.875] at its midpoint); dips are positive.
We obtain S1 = 0.5 angstroms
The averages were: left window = 29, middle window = 28.4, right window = 29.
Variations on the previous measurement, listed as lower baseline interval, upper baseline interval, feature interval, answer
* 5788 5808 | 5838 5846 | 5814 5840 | -1.3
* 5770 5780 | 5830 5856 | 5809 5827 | -0.3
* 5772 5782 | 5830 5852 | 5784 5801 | -0.4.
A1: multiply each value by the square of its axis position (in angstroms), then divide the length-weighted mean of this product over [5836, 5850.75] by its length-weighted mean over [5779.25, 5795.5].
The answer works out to 1.0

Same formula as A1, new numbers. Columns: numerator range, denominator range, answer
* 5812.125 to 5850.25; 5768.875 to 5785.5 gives 1.06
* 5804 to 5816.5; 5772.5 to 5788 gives 1.04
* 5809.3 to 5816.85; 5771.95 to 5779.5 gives 1.05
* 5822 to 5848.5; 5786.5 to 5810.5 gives 1.03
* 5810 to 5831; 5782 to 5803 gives 1.03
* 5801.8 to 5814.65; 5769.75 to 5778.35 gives 1.02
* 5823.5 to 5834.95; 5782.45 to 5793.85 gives 1.03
